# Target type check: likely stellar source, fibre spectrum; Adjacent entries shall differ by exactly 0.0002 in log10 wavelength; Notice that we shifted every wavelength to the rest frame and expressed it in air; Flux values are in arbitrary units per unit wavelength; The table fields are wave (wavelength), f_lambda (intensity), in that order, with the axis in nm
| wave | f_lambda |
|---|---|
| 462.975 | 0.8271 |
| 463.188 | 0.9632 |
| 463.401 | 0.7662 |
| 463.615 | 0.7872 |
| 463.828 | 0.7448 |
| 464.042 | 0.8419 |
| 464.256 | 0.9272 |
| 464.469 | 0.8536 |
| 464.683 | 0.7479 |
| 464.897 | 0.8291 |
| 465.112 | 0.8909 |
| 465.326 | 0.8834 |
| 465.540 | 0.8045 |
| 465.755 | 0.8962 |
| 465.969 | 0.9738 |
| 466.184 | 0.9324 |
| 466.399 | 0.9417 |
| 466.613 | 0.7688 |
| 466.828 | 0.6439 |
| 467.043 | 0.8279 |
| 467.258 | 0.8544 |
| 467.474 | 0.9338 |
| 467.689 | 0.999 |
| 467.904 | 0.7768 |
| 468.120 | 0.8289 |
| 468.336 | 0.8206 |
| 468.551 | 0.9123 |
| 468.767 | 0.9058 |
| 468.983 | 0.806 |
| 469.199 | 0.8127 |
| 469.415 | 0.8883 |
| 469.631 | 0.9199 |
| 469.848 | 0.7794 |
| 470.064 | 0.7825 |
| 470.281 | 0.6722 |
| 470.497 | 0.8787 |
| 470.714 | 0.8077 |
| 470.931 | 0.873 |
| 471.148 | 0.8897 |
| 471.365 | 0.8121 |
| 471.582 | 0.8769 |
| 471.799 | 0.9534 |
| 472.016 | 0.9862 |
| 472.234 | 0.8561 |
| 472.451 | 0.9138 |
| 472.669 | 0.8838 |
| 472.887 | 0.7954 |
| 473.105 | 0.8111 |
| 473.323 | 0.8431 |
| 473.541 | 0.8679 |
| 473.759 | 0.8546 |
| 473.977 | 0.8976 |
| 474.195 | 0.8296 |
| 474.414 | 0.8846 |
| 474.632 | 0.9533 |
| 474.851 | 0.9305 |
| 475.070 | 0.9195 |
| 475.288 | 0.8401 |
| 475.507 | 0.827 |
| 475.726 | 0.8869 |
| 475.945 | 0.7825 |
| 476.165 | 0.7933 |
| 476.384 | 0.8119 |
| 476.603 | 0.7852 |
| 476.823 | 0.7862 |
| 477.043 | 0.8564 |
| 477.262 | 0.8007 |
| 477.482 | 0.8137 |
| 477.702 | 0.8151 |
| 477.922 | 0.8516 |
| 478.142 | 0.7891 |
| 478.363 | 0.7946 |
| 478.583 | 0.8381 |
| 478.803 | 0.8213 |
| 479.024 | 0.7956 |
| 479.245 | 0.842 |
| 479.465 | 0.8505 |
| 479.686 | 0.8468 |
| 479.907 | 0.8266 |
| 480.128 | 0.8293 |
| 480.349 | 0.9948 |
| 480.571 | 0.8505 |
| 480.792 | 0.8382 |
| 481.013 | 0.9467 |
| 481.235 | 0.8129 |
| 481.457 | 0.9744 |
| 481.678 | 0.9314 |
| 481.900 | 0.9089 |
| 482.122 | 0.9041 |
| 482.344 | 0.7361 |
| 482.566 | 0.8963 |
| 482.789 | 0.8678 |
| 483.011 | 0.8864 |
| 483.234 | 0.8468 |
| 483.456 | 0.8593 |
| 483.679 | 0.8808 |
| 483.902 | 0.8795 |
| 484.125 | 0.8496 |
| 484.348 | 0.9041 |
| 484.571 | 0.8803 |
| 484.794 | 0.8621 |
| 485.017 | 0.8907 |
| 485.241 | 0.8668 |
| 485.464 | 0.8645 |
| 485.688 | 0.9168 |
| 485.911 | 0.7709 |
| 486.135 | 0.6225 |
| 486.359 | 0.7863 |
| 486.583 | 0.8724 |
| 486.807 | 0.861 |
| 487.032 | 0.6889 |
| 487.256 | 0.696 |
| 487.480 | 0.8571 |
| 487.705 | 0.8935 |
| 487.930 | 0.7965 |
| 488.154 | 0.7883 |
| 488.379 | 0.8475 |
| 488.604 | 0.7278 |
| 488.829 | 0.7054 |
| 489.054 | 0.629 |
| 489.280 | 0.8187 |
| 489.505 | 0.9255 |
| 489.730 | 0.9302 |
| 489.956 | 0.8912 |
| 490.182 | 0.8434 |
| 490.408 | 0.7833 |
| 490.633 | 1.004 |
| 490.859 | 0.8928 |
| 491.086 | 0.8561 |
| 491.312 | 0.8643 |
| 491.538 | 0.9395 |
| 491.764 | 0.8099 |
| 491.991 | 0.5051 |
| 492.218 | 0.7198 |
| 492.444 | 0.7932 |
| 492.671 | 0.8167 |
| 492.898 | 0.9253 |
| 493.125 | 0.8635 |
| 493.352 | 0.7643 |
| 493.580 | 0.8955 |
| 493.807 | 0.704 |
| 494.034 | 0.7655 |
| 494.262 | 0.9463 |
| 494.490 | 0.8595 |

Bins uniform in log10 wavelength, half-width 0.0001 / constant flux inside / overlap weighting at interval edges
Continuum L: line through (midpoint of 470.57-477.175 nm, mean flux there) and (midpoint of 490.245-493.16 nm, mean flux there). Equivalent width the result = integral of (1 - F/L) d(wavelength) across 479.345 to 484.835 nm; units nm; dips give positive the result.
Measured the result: -0.19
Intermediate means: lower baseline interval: 0.86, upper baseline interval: 0.828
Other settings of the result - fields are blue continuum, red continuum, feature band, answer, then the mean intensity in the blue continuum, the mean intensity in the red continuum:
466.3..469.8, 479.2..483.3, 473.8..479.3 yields 0.18 nm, 0.851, 0.874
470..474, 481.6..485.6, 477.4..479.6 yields 0.11 nm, 0.855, 0.873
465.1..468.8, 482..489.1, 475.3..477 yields 0.06 nm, 0.865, 0.825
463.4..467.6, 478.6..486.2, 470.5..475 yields -0.13 nm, 0.845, 0.862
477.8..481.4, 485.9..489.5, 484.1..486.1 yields -0.15 nm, 0.847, 0.777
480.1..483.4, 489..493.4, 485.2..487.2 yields 0.14 nm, 0.883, 0.832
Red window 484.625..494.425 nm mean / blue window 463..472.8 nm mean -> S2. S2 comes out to 0.96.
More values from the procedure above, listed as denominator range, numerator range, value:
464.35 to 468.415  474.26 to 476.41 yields 1.01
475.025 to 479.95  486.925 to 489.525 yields 0.94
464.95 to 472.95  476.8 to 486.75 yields 0.99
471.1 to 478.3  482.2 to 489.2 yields 0.96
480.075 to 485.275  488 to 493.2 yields 0.93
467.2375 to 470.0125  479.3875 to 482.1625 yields 1.03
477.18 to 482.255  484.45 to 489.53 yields 0.94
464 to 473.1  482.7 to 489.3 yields 0.96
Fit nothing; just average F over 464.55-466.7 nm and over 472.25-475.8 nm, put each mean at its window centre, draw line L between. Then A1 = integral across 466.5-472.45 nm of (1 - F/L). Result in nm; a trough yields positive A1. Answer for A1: 0.14 nm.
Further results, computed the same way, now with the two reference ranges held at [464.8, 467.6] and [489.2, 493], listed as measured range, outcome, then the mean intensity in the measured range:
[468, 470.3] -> 0.062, 0.835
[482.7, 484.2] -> -0.035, 0.867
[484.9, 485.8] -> -0.040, 0.885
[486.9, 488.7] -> 0.120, 0.788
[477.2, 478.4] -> 0.056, 0.812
